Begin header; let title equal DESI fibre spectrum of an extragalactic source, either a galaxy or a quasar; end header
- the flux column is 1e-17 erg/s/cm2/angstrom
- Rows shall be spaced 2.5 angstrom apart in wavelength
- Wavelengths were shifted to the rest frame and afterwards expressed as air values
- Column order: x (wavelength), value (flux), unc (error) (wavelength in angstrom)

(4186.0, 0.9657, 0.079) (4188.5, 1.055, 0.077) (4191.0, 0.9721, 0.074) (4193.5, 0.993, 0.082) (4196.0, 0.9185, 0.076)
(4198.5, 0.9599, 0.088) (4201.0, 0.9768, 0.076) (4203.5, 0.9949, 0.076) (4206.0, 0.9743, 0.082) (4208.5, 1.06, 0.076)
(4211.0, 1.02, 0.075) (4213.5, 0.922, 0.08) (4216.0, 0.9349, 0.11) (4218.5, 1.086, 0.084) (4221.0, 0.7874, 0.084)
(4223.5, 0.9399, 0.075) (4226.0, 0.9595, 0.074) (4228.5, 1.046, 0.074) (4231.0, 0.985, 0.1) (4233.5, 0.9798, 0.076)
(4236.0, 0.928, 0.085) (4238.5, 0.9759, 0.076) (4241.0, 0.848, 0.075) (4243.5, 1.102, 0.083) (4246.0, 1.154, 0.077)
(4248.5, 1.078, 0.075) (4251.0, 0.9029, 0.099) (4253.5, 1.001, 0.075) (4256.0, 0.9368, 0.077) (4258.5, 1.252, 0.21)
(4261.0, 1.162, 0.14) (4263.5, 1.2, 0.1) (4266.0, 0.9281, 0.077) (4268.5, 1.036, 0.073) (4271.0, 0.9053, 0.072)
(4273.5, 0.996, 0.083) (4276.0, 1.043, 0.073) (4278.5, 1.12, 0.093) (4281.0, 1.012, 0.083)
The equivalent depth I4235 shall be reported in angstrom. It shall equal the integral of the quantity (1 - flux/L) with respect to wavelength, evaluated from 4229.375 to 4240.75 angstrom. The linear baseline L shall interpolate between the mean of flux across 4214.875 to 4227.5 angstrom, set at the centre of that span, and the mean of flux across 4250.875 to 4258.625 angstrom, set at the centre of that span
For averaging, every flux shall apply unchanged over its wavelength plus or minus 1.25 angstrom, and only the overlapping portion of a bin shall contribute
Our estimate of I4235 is 0.1 angstrom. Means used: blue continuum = 0.944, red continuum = 1.01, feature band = 0.959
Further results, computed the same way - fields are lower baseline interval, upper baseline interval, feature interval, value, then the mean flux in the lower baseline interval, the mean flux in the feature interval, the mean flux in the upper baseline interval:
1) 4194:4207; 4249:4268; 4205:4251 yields 1.0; 0.966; 0.986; 1.05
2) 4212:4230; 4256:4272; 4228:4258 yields 0.4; 0.955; 1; 1.07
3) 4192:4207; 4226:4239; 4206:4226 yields 0.2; 0.97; 0.965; 0.981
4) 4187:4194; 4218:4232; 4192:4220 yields 0.1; 1.01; 0.984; 0.961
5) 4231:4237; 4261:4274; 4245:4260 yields -0.8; 0.961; 1.05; 1.03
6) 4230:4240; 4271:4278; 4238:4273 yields -1.7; 0.964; 1.03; 1.01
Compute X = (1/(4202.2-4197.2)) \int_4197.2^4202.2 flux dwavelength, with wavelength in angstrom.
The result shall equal 0.968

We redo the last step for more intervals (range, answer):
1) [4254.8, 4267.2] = 1.1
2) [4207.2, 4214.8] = 1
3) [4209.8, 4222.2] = 0.95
